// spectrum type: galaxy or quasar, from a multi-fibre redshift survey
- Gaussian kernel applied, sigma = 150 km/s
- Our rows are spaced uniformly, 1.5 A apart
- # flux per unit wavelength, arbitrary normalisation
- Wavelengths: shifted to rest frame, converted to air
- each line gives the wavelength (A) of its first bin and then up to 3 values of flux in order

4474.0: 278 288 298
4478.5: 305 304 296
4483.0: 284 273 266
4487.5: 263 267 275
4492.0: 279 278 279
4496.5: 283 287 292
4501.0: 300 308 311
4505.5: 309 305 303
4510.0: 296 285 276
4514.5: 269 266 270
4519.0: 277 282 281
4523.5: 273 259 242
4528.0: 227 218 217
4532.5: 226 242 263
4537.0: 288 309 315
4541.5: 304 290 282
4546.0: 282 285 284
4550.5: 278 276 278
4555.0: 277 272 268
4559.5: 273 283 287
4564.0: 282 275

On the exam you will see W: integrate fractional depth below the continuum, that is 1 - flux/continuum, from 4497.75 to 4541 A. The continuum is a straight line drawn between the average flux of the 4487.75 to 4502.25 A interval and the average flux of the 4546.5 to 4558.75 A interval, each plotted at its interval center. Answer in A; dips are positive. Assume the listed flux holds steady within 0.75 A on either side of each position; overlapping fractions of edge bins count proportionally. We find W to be 0.7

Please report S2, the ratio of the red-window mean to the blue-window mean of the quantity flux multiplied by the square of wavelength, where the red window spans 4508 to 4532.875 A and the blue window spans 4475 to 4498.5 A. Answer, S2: 0.9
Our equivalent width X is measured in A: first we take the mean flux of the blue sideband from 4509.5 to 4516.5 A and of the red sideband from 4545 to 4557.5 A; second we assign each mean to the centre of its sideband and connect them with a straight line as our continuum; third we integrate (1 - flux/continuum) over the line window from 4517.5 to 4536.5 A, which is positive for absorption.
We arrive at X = 1.8 A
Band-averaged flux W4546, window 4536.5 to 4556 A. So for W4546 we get 288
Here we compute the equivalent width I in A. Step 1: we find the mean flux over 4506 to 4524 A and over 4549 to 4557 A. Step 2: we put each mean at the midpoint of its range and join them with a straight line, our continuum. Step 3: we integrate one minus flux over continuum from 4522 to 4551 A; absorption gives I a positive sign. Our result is 1.2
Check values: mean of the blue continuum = 282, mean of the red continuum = 277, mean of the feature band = 268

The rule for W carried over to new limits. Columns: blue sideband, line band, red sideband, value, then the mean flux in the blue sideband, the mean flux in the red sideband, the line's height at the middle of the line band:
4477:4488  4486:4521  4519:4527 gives -1.0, 286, 269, 277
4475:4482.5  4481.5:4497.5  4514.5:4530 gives 0.7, 298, 261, 289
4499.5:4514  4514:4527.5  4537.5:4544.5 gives 1.4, 298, 302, 300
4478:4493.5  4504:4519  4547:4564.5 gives -0.4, 281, 278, 280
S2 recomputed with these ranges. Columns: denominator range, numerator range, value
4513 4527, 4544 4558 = 1.05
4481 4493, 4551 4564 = 1.04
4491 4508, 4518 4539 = 0.89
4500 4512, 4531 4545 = 0.93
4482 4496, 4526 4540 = 0.94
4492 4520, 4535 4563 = 1.00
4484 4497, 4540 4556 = 1.07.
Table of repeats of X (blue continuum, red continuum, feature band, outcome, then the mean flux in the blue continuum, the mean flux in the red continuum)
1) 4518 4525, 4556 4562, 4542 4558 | -0.3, 276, 275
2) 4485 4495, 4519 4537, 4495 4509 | -1.8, 272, 251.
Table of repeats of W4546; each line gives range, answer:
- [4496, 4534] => 274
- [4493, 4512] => 295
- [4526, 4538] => 242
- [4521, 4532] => 246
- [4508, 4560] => 272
